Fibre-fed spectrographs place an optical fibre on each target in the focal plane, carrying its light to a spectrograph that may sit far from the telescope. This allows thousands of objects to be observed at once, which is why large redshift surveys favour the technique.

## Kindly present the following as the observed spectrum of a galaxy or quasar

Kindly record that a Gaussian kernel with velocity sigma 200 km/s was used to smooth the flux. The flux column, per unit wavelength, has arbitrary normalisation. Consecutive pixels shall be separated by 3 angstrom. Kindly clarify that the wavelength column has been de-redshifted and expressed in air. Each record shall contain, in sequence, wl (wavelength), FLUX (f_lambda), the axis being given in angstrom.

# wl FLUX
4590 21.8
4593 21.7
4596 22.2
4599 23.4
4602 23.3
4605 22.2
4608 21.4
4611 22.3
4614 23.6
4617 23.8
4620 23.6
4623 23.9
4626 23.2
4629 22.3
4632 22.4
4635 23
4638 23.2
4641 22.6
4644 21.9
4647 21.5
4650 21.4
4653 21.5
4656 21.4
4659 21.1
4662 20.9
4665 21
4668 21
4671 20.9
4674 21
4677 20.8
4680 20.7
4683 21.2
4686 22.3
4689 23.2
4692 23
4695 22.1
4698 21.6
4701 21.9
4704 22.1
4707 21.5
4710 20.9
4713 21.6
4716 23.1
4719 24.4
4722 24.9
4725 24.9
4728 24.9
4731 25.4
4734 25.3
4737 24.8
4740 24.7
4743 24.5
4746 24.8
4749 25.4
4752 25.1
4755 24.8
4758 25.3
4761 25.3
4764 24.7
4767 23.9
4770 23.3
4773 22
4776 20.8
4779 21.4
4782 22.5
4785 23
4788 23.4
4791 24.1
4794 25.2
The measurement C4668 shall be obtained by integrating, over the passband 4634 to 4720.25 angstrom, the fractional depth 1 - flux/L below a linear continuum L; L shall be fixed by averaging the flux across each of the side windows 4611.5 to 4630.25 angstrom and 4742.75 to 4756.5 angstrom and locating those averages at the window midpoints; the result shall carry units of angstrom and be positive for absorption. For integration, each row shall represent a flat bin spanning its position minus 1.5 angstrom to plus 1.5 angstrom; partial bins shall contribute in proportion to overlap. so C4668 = 8.1 angstrom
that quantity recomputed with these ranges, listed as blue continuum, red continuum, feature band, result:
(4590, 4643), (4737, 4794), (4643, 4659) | 1.1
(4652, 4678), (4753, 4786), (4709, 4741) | -2.4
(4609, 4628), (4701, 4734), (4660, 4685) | 2.6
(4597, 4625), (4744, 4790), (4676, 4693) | 1.1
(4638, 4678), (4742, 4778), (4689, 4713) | 0.6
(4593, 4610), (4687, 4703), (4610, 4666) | 0.1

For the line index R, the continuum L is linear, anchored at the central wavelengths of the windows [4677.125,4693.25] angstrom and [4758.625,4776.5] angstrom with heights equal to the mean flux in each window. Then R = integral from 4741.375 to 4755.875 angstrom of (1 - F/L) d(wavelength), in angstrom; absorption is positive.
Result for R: -1.1 angstrom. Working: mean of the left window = 22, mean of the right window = 23.6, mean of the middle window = 24.9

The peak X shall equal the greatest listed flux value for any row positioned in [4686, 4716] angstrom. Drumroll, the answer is 23.2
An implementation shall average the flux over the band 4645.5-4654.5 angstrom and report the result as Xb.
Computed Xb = 21.5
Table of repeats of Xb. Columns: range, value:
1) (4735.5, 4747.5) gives 24.7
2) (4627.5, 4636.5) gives 22.6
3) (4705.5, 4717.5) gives 21.8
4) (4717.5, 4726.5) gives 24.7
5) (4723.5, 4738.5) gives 25.1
